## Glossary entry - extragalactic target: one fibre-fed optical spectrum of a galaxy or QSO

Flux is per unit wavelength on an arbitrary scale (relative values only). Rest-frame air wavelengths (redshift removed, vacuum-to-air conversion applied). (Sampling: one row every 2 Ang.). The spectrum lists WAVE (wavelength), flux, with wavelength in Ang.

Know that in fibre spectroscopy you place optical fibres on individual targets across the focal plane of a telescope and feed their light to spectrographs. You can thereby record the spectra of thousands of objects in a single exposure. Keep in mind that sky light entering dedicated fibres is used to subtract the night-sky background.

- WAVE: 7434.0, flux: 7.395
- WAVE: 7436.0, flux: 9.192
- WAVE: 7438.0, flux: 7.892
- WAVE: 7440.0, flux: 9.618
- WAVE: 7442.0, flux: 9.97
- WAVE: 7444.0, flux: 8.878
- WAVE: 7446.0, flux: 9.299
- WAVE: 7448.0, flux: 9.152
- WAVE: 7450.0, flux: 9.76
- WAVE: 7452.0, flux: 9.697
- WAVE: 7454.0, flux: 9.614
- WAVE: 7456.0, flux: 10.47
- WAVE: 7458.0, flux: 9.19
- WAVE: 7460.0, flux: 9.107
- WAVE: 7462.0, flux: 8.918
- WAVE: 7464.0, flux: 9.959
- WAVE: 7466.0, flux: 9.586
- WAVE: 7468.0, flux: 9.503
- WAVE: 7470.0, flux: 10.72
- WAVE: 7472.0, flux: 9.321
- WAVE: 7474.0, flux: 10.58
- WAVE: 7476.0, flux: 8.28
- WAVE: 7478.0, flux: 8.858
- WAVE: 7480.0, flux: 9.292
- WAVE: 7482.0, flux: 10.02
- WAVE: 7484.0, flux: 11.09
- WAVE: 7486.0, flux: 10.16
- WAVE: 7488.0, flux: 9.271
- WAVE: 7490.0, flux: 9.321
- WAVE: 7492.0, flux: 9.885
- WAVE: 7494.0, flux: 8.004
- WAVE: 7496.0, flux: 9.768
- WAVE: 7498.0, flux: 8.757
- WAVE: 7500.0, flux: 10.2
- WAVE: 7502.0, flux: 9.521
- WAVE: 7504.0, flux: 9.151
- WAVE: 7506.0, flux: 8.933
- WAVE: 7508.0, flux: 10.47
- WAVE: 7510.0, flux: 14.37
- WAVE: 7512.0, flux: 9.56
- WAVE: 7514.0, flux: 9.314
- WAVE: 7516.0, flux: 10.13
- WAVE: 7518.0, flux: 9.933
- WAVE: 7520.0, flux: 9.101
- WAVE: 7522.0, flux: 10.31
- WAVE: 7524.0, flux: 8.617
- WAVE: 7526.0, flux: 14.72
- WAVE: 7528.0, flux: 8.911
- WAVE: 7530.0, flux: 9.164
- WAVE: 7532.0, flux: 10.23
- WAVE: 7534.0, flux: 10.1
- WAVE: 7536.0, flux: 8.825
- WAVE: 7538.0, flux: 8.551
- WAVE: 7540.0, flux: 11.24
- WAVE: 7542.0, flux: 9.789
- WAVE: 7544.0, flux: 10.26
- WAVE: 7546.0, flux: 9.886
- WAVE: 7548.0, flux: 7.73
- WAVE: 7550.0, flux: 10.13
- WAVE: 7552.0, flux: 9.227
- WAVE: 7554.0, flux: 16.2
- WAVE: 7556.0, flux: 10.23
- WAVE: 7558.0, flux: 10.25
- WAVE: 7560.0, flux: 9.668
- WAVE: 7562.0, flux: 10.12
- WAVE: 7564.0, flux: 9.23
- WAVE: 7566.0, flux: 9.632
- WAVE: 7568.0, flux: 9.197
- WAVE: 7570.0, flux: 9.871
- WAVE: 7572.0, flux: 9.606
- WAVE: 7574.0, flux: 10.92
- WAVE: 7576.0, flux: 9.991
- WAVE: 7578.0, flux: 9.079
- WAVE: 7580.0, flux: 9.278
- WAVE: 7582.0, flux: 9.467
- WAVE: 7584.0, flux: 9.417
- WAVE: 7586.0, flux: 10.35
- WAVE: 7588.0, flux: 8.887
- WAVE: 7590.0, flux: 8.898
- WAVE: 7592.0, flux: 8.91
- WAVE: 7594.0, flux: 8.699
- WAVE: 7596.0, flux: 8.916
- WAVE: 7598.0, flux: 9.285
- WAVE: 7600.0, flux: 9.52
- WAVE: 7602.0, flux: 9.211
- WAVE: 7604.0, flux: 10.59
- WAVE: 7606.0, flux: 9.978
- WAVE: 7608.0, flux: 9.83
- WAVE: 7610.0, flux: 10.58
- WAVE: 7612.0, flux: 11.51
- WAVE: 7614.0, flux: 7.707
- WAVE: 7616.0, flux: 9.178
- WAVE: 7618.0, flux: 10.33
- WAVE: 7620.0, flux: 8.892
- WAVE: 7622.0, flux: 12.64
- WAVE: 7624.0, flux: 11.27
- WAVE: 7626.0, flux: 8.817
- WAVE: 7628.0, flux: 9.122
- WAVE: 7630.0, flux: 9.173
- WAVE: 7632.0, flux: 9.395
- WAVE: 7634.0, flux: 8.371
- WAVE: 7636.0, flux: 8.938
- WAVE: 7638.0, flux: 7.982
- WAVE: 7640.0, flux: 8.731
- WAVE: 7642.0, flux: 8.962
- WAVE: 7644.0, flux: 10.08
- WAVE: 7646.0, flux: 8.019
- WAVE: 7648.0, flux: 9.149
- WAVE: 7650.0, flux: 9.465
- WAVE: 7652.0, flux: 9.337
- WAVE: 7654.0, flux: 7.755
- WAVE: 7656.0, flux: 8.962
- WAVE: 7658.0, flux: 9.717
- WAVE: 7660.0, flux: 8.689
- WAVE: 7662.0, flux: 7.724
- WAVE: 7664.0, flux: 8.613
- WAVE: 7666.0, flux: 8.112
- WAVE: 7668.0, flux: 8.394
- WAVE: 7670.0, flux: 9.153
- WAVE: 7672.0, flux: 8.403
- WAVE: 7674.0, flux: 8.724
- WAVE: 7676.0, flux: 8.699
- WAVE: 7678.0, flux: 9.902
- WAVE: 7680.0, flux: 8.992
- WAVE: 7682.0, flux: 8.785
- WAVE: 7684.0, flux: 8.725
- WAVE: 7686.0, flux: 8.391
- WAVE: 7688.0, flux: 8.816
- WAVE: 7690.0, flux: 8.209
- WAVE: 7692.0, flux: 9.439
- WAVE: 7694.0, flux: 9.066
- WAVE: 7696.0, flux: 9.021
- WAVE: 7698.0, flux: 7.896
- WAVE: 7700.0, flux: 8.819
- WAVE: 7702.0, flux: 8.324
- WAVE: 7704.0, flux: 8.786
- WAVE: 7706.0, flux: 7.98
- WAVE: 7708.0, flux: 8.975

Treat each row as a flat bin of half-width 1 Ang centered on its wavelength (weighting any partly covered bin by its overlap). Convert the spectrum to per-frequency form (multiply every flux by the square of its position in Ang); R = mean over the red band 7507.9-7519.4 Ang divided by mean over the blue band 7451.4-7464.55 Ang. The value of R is 1.13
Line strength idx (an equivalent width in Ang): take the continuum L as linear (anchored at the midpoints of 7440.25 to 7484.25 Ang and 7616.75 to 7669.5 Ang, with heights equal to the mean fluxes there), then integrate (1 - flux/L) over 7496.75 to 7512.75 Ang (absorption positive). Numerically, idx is -1.11 Ang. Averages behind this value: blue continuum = 9.58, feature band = 10.1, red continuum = 9.1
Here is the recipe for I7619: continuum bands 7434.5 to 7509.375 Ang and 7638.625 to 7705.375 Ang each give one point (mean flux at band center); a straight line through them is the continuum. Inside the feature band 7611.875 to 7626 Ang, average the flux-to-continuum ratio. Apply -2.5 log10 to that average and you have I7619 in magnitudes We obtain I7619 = -0.12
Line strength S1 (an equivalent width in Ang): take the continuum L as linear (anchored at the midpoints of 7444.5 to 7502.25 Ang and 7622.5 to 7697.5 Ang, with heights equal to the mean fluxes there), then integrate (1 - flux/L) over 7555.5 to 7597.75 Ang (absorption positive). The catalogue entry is -1.6 Ang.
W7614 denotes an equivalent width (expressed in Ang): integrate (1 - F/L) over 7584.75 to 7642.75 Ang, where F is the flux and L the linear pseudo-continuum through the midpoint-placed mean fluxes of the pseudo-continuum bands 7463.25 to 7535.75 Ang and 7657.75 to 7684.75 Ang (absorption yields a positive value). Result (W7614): -2.33 Ang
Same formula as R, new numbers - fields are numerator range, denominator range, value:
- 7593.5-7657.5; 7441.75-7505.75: 1.03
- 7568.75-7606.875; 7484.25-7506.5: 1.03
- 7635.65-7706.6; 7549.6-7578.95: 0.88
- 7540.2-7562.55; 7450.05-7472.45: 1.10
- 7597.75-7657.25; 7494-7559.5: 0.96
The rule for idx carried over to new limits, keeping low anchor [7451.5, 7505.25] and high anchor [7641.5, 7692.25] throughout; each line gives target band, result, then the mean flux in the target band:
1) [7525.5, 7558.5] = -3.37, 10.3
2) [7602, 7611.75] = -1.28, 10.2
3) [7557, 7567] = -0.60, 9.78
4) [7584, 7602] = -0.19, 9.2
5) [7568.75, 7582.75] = -0.87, 9.74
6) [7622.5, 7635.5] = -0.74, 9.47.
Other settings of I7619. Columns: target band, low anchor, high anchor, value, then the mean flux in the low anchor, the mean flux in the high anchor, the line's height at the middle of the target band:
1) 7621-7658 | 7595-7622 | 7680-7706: 0.01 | 9.77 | 8.67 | 9.37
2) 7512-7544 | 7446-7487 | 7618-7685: -0.05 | 9.65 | 9.04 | 9.45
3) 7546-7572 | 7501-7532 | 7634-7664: -0.04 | 10.1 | 8.8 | 9.72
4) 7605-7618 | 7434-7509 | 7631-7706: -0.10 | 9.47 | 8.76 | 8.97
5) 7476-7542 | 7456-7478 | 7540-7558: 0.02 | 9.53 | 10.5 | 10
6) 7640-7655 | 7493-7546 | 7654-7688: -0.01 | 9.92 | 8.72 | 8.91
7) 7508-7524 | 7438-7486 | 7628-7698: -0.10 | 9.58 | 8.81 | 9.37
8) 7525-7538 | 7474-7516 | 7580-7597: -0.07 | 9.74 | 9.2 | 9.53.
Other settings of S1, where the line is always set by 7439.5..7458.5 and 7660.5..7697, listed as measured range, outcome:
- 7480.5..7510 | -1.1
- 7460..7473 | -0.2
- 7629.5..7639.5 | 0.2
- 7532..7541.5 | -0.5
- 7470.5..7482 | 0.1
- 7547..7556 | -1.5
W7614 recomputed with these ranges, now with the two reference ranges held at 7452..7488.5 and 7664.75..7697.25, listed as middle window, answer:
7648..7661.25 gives -0.1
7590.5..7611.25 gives -1.0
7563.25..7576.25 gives -0.7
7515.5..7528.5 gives -1.2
